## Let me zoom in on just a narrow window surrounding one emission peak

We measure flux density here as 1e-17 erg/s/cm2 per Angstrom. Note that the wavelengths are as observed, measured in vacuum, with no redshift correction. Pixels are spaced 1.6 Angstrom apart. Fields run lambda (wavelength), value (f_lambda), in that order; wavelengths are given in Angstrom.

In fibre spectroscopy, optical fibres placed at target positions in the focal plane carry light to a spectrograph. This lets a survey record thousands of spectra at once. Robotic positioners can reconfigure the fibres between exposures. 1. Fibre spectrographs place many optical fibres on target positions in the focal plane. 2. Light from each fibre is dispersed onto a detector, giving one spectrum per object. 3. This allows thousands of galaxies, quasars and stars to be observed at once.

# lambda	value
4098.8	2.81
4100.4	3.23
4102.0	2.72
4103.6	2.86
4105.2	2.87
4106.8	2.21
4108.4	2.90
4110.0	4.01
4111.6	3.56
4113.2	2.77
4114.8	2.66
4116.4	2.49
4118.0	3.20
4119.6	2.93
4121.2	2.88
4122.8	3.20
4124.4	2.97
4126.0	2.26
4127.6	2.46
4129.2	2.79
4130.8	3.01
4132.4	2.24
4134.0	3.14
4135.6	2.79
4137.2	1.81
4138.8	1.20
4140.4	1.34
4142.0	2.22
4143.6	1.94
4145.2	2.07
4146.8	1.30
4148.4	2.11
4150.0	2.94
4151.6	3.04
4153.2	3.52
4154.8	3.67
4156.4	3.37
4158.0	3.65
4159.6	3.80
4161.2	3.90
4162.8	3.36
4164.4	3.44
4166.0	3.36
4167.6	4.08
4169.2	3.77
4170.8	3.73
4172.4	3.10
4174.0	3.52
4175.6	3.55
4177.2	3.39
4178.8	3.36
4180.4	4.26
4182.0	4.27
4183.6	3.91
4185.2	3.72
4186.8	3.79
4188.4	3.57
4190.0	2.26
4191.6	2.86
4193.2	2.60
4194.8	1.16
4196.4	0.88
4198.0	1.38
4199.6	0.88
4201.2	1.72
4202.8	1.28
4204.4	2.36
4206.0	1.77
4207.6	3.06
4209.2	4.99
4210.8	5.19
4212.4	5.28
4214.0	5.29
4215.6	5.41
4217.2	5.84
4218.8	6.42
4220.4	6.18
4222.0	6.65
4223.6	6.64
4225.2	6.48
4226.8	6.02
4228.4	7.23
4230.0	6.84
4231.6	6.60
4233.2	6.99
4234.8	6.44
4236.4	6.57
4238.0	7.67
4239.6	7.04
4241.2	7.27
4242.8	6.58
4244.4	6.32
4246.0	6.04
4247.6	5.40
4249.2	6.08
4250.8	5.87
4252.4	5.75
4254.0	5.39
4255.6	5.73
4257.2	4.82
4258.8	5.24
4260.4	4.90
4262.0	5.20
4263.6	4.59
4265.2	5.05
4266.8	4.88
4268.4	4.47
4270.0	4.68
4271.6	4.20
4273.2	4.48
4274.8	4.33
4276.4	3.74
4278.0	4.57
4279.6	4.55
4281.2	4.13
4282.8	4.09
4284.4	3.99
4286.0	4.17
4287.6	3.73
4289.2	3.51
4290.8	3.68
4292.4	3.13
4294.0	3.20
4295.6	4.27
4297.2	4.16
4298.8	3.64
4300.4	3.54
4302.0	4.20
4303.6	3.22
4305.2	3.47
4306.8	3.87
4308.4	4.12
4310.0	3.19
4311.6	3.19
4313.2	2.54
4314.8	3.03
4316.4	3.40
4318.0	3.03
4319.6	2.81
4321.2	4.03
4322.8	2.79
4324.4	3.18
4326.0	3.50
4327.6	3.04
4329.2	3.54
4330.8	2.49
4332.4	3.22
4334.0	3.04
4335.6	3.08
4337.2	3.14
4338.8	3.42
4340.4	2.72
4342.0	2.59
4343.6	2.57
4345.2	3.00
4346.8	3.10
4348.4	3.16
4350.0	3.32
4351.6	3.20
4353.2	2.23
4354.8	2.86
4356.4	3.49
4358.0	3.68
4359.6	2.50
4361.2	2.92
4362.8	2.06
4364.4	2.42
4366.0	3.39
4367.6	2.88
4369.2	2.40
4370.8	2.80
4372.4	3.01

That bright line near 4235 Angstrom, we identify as C IV 1549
